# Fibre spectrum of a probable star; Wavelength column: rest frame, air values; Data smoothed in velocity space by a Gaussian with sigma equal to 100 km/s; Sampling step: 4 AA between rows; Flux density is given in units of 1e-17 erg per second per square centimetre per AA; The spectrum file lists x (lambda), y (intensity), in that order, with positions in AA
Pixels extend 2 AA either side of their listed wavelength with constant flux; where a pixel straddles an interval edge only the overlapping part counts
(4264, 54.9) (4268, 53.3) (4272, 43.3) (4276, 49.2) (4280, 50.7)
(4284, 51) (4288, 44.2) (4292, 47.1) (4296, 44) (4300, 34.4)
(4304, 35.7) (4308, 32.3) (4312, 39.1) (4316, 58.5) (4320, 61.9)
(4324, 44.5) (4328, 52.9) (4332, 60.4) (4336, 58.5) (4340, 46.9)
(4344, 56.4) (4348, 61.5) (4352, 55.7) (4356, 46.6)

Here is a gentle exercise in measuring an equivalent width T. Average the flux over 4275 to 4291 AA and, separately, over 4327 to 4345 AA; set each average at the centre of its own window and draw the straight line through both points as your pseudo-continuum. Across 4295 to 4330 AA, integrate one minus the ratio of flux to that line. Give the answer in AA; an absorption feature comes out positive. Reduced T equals 5.0 AA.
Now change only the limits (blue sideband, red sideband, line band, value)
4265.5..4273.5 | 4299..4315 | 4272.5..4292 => -1.5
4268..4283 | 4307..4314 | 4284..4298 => -0.9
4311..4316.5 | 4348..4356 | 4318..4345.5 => -1.8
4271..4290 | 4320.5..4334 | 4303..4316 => 3.1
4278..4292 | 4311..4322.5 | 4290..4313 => 5.6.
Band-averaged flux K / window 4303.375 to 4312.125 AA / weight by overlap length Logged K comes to 35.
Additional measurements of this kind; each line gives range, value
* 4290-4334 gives 46.4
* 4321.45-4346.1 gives 53.5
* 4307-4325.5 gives 48.1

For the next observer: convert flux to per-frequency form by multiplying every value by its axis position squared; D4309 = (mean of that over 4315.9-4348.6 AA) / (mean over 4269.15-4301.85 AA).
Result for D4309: 1.2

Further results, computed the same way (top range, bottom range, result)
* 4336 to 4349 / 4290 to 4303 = 1.36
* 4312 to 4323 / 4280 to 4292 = 1.16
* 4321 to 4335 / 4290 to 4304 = 1.33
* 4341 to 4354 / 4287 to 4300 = 1.34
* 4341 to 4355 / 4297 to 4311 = 1.63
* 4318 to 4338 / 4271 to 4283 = 1.18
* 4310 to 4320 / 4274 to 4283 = 1.04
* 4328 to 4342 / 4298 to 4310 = 1.63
